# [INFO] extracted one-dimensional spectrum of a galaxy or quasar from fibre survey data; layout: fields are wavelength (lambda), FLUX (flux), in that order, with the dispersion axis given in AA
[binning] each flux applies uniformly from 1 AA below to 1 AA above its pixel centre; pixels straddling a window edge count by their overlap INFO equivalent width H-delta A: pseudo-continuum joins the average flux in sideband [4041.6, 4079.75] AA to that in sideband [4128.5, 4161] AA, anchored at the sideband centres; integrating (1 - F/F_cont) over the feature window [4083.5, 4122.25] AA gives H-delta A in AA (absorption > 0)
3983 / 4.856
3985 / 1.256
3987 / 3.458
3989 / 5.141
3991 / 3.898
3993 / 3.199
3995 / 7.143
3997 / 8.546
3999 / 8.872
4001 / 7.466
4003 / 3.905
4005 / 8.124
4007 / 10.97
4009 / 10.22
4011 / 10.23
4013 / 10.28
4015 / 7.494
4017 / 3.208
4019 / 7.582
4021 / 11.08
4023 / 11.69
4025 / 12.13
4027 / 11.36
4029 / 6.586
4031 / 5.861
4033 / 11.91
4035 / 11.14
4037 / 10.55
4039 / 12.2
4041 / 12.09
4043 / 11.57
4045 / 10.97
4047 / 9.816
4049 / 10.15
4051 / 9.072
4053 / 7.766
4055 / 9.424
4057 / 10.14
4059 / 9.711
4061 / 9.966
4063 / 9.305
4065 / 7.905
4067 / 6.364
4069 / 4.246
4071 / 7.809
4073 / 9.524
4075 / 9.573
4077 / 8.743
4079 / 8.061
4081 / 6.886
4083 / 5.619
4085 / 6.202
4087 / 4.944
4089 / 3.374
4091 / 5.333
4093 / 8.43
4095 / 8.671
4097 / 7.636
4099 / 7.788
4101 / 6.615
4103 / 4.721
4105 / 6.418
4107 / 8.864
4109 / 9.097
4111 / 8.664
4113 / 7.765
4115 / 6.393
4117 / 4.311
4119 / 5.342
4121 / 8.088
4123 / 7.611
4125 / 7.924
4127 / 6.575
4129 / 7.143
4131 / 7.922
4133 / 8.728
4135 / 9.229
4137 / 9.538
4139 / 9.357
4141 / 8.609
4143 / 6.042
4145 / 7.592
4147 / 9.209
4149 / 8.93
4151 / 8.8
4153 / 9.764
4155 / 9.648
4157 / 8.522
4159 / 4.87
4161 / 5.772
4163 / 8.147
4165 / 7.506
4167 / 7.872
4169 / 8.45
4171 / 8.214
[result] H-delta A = 8.4 AA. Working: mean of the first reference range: 8.99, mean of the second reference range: 8.31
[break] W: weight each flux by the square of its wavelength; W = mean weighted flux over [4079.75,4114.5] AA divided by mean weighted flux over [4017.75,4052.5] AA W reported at 0.69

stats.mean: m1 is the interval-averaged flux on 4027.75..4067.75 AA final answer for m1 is 9.66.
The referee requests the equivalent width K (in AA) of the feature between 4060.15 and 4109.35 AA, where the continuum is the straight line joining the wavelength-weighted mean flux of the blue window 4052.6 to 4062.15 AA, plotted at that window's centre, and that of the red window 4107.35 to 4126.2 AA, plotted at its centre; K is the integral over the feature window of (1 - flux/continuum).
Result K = 7.1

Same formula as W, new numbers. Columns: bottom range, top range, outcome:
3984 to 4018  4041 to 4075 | 1.40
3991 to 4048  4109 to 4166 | 0.91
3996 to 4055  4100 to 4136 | 0.81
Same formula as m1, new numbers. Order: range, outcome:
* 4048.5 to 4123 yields 7.52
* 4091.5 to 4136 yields 7.43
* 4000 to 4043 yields 9.39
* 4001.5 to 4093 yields 8.68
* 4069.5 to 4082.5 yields 8.16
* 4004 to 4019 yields 8.58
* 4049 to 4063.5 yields 9.4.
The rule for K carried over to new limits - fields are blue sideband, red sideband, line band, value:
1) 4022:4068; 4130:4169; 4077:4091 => 4.9 AA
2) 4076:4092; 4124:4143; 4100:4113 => -0.6 AA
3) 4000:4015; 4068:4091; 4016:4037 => -3.1 AA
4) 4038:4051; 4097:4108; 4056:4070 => 2.2 AA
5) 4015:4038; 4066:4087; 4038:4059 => -4.8 AA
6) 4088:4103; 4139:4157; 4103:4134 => 0.9 AA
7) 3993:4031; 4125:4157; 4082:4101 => 4.5 AA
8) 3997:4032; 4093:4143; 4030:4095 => -3.1 AA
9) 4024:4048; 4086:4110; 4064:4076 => 1.3 AA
